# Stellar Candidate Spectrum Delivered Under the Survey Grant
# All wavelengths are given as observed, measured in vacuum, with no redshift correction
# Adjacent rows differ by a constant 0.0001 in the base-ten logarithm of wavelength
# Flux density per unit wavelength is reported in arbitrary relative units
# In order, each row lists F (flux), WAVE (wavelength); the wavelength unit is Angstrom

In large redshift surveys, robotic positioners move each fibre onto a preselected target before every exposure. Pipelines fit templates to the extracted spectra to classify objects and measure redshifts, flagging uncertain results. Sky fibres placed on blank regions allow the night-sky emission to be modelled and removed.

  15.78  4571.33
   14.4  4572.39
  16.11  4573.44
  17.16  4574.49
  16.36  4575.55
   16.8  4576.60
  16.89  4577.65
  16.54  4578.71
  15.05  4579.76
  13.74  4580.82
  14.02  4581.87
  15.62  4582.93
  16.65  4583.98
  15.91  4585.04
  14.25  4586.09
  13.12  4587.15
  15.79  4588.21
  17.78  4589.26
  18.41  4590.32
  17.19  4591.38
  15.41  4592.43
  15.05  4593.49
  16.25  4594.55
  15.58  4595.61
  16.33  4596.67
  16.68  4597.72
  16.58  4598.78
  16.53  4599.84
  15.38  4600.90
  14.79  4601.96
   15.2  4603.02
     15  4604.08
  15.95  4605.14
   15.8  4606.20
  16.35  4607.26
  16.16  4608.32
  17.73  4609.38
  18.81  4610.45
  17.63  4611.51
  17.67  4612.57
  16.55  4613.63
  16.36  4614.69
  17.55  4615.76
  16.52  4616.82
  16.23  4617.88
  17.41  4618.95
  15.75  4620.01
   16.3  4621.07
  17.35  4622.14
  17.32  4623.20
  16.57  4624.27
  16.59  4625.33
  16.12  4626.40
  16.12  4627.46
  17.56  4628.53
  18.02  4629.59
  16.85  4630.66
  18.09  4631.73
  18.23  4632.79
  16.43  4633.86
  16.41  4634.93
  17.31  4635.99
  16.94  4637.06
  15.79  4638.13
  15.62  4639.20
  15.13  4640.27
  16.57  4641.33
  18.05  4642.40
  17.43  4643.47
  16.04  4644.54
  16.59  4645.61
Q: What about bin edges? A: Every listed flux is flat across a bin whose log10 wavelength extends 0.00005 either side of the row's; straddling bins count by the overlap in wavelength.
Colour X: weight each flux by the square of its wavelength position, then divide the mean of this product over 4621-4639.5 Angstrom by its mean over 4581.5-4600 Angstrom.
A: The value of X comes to 1.1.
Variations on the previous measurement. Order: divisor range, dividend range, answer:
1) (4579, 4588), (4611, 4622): 1.15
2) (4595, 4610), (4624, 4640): 1.06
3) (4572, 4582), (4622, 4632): 1.10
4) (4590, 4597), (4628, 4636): 1.09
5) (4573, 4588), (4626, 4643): 1.11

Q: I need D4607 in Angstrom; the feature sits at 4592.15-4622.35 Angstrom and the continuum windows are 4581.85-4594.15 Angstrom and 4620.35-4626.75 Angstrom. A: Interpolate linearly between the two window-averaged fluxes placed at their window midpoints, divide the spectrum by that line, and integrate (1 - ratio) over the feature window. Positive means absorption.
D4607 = -0.1 Angstrom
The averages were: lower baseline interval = 15.8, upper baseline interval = 16.7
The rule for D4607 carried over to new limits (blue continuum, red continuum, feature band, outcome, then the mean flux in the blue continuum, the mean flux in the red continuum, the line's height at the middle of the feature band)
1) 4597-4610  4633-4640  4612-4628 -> -0.5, 16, 16.4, 16.2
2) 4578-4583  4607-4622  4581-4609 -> 0.0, 15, 16.9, 15.8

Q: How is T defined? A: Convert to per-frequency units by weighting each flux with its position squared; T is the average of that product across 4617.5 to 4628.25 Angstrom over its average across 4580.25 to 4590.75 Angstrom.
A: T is 1.1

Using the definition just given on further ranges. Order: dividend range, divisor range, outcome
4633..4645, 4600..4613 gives 1.03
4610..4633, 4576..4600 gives 1.09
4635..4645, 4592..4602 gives 1.06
